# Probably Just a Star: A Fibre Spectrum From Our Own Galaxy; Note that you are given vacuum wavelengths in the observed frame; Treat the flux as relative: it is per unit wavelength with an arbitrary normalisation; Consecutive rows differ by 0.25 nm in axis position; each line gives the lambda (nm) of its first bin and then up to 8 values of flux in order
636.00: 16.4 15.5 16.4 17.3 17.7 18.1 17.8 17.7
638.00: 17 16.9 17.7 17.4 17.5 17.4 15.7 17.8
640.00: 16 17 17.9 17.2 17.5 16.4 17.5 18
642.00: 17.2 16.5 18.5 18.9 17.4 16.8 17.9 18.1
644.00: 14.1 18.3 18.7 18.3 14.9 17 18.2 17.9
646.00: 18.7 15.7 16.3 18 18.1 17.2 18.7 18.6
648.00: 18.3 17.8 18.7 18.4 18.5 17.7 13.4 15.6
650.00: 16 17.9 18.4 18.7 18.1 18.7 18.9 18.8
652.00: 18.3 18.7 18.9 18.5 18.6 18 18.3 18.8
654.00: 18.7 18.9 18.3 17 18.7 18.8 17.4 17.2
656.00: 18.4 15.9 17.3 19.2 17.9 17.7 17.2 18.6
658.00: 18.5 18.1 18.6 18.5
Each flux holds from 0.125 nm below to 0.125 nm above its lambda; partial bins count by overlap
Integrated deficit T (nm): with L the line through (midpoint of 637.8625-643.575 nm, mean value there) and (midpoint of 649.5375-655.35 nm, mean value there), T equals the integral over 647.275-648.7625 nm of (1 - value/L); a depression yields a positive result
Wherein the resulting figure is -0.04 nm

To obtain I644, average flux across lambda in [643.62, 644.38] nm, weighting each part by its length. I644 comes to 16.9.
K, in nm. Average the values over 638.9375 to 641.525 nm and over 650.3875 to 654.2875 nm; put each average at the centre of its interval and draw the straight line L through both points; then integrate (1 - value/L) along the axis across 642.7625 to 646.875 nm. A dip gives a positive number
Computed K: 0.07 nm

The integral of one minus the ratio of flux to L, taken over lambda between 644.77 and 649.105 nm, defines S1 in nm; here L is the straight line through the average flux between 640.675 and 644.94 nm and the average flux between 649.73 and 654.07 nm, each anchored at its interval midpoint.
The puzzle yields 0.03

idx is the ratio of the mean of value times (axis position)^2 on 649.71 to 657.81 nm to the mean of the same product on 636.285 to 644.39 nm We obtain 1.09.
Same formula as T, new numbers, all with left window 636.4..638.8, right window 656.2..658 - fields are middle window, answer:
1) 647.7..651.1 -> 0.020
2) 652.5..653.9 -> -0.059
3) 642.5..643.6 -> -0.019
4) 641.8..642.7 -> -0.003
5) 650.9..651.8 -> -0.047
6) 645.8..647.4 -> 0.020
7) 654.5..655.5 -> -0.018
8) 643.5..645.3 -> 0.044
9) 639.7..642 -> 0.032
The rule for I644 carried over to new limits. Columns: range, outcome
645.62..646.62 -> 17.2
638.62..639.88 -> 17.2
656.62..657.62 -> 18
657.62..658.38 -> 18.4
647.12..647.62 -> 17.9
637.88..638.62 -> 17.2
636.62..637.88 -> 17.7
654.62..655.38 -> 18.2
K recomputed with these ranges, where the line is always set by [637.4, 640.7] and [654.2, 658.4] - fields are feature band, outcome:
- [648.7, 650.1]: 0.09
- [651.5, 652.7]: -0.06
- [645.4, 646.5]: 0.00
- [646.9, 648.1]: -0.04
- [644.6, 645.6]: 0.02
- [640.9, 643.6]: -0.02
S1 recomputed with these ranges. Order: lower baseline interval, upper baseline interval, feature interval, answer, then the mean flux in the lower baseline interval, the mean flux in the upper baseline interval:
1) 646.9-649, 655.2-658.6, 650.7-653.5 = -0.07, 18.2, 17.9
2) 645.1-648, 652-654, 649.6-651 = 0.07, 17.7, 18.5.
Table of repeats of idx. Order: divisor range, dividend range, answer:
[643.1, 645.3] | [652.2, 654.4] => 1.12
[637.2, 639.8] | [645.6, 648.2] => 1.05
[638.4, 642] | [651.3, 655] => 1.12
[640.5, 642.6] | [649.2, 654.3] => 1.07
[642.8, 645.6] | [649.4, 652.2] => 1.04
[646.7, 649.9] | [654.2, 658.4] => 1.04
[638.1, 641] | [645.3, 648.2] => 1.06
